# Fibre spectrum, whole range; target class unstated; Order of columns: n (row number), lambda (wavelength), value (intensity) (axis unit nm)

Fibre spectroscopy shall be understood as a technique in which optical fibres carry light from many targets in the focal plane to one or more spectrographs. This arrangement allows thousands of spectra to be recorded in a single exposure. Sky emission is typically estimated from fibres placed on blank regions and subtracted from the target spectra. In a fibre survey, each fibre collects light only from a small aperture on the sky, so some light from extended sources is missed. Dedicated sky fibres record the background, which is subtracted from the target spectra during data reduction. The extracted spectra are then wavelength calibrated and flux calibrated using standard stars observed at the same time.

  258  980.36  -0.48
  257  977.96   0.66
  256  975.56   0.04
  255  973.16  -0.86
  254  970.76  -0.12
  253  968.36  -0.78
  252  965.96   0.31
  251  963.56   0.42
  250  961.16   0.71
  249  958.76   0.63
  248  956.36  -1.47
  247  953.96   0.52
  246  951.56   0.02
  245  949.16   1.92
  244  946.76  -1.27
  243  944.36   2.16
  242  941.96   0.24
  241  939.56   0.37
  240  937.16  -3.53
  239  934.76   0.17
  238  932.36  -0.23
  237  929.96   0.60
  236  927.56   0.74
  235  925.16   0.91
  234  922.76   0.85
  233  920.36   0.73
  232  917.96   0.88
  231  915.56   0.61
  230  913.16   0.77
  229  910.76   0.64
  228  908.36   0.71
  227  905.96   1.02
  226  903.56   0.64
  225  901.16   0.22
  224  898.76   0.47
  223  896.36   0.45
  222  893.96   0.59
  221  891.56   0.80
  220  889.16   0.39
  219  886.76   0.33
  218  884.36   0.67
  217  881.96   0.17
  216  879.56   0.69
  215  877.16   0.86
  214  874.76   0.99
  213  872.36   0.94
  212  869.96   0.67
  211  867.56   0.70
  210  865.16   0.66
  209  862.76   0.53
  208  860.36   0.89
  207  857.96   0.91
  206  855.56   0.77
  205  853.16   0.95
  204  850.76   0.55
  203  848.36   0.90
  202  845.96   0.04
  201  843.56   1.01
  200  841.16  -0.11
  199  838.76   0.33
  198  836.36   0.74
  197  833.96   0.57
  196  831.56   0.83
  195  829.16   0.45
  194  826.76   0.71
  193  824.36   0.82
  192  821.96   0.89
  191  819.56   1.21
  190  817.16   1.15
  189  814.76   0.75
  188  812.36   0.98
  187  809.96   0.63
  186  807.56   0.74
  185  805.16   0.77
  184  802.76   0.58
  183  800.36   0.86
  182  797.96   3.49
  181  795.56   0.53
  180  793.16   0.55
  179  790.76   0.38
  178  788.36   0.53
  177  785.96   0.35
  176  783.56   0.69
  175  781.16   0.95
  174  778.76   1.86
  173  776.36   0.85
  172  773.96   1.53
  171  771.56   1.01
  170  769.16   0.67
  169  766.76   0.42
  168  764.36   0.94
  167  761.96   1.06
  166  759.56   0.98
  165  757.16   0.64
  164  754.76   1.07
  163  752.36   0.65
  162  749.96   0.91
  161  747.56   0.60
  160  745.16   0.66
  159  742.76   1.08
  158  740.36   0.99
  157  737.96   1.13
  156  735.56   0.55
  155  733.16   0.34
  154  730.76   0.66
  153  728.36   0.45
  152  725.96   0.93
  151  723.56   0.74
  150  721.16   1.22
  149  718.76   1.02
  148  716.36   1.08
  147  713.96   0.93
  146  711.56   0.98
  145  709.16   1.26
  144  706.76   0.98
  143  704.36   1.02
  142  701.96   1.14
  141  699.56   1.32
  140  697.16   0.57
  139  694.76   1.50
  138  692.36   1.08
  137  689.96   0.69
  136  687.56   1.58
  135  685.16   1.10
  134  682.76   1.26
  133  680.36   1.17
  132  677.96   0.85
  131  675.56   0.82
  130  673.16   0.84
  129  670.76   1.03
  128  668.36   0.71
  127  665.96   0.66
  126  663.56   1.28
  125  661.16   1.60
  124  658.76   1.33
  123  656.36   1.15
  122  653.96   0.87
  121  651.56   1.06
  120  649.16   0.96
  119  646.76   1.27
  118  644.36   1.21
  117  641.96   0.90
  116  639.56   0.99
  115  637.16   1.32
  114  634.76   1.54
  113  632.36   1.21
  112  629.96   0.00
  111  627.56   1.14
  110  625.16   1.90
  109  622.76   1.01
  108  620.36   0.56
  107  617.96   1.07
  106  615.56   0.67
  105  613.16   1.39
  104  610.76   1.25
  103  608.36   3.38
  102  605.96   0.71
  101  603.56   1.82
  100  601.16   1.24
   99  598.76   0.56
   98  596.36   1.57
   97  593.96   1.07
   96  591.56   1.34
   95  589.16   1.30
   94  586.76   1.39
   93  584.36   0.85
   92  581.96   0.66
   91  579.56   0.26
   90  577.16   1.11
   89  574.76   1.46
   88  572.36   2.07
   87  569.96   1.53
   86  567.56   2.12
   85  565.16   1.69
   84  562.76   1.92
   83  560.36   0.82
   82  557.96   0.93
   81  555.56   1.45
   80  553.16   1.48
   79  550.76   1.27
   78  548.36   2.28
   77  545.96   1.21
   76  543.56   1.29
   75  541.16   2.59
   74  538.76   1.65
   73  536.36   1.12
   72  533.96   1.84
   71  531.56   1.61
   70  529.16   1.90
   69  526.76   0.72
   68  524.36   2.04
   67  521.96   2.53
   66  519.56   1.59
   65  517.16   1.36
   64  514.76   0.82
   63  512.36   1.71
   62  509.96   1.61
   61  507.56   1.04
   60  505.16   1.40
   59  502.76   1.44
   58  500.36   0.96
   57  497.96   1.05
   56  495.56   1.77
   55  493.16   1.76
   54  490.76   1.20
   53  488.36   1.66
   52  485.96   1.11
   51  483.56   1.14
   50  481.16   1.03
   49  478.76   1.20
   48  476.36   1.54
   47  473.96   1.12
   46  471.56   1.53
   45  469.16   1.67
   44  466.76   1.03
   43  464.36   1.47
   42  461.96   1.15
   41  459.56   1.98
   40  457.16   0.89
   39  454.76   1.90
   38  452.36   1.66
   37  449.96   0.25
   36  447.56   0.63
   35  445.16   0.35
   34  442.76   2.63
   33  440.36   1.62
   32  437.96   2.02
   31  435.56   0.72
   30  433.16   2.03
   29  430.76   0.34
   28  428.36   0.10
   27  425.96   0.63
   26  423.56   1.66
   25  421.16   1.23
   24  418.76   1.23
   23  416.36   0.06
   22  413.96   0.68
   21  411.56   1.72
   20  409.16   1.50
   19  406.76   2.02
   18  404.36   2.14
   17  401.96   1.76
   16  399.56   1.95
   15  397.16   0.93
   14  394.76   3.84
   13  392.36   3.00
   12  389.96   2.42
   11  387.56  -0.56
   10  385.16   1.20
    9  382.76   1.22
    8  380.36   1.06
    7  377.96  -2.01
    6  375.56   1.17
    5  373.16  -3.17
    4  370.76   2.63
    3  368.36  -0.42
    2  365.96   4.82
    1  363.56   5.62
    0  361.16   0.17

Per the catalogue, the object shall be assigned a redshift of 0.216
